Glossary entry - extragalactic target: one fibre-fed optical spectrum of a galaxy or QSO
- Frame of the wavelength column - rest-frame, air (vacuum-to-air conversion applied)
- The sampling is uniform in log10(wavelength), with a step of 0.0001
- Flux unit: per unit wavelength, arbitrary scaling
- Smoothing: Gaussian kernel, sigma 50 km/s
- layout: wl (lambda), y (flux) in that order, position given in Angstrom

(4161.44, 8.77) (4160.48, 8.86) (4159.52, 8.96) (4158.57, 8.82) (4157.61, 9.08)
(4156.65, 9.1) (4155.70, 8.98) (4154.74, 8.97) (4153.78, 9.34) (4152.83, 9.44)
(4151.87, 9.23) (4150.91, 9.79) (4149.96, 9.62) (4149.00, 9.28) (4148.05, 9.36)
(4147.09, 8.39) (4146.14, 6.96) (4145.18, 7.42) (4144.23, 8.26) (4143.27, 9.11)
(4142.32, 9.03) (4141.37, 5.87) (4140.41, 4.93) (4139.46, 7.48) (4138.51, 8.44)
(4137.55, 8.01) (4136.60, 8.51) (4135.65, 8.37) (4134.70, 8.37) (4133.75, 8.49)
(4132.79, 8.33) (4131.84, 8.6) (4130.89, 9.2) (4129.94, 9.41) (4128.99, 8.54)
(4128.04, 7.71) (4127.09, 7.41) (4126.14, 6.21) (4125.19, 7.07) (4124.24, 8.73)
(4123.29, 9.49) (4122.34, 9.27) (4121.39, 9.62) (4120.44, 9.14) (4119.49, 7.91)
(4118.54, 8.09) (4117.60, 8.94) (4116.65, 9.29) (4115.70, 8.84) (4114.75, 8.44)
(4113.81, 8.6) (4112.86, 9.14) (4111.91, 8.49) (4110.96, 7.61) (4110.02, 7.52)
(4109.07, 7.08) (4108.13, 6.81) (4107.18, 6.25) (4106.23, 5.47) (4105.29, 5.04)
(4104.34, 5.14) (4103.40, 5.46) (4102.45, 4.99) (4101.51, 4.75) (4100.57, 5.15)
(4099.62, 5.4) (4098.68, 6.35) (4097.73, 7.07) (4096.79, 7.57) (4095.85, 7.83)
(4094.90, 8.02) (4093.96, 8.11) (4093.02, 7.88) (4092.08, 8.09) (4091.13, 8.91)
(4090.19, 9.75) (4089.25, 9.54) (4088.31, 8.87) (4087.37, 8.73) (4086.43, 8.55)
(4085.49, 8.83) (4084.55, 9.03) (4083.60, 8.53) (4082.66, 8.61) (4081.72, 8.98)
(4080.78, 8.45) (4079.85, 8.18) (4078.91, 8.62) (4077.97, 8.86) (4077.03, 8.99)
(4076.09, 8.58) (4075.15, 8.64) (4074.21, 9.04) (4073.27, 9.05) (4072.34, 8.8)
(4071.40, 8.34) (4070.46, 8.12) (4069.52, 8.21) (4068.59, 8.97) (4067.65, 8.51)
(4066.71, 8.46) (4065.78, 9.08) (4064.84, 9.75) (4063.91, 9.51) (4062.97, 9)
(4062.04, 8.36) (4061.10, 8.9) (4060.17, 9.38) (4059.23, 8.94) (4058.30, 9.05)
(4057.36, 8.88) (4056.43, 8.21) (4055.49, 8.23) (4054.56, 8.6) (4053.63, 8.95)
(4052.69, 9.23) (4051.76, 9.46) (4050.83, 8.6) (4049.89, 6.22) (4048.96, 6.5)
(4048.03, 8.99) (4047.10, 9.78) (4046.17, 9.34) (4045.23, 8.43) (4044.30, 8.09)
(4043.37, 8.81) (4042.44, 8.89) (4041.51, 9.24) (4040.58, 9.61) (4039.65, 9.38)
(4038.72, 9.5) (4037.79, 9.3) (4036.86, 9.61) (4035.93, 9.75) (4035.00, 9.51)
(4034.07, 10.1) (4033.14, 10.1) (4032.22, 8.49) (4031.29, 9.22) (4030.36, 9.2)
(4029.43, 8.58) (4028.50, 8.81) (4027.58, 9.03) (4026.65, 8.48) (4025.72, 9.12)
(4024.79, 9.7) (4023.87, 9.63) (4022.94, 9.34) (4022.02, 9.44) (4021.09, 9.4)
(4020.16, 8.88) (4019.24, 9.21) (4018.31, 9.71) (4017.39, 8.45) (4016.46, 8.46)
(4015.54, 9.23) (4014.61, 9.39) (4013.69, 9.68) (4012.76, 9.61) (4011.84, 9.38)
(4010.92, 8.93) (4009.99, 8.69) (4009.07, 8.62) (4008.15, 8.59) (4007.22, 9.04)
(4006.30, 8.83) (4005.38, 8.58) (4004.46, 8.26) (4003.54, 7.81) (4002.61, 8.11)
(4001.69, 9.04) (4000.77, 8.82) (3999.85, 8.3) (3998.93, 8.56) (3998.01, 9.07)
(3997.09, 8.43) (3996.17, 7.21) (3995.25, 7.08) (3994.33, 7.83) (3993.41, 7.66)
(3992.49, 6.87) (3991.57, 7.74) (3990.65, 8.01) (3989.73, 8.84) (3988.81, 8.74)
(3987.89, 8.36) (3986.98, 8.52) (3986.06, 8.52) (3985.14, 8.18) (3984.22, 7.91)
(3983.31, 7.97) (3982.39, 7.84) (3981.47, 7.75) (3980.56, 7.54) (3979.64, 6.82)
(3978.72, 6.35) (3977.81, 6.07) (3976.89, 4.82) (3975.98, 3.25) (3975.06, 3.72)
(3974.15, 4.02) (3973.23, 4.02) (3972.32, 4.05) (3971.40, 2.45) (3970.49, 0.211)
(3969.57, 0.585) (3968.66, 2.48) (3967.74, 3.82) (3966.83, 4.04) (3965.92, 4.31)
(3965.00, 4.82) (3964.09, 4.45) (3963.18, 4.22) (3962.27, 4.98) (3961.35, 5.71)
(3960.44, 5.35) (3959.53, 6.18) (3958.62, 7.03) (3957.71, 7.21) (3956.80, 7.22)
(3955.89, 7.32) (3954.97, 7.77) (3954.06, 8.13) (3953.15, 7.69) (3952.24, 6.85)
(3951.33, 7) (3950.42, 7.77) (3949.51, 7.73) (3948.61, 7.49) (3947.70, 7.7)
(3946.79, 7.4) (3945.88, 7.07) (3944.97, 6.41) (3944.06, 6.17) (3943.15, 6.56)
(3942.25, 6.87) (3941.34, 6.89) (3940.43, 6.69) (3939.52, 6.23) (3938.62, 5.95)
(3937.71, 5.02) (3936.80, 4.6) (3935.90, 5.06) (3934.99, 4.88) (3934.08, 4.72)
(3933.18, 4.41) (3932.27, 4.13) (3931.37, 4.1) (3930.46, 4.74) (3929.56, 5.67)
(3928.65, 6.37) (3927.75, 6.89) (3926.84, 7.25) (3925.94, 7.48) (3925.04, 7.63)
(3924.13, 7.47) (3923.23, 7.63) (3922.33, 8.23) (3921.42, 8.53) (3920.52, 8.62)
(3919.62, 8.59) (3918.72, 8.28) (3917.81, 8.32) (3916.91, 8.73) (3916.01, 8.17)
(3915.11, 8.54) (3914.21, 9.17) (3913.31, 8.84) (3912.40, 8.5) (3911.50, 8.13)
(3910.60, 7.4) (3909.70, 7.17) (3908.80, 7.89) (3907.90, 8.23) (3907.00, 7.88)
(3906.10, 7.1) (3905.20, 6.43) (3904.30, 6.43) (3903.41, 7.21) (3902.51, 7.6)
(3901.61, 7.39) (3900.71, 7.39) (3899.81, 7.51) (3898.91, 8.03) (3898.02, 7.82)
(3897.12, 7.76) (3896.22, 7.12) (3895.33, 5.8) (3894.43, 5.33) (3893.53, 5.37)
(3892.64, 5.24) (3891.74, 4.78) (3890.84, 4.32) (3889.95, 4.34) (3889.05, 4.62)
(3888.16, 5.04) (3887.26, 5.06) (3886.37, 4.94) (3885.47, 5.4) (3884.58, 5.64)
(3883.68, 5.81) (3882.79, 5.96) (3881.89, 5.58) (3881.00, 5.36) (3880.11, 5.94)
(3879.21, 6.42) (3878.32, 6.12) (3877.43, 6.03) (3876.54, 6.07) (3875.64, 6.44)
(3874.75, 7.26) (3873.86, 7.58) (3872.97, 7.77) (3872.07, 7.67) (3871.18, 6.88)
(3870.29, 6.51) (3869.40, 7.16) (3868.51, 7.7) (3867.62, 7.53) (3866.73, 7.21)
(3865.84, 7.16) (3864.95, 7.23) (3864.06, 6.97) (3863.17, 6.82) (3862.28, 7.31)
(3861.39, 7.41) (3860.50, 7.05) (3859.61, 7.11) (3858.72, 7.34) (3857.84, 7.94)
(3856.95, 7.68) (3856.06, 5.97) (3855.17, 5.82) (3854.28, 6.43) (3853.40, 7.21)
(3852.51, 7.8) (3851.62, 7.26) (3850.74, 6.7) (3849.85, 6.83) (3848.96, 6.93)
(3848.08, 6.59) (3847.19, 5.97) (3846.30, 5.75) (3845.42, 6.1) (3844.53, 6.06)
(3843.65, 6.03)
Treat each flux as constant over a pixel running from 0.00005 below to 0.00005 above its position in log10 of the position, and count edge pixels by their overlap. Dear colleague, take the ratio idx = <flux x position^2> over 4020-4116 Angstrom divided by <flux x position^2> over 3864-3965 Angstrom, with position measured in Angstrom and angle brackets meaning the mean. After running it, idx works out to 1.36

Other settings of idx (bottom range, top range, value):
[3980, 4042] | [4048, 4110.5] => 0.95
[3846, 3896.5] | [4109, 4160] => 1.51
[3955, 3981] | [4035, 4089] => 1.92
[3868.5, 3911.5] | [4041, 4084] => 1.47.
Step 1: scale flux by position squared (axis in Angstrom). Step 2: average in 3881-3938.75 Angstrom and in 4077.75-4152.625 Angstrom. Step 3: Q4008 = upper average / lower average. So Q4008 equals 1.34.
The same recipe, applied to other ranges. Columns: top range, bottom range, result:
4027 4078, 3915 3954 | 1.39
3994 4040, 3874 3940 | 1.44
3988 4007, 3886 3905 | 1.40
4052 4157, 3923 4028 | 1.25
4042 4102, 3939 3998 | 1.40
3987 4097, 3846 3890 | 1.46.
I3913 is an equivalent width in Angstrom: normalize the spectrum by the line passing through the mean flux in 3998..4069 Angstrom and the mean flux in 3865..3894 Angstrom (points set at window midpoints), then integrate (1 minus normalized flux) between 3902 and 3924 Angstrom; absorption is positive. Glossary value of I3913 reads -4.1 Angstrom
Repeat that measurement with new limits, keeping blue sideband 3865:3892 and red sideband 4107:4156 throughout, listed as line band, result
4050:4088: -4.63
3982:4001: -2.58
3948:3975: 6.02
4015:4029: -3.26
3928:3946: 2.86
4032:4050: -3.52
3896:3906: -1.53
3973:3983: 1.85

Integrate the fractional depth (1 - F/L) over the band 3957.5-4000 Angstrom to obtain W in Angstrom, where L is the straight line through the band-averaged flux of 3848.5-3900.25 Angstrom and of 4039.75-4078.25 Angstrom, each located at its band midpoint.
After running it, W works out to 9.3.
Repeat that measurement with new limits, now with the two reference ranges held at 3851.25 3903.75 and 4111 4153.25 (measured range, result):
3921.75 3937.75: 2.3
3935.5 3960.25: 1.0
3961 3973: 6.1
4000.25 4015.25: -2.7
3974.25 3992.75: 0.5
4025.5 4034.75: -1.7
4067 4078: -0.9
